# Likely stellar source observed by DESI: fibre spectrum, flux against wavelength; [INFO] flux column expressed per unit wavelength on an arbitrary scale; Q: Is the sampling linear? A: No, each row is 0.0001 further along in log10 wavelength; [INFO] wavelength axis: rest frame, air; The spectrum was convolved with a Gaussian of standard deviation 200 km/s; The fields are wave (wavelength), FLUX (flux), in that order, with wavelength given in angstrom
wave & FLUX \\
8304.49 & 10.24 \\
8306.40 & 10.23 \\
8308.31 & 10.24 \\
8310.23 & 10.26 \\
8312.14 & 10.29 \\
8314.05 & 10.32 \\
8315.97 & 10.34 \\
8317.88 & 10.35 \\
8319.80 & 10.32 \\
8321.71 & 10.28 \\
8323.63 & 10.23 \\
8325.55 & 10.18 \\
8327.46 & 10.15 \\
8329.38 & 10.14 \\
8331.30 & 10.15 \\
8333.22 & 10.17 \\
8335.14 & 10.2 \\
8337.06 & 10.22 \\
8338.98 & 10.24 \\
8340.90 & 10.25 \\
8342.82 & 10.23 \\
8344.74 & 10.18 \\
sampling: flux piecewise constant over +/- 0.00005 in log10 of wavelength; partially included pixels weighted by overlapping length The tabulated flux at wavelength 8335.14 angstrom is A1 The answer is 10.2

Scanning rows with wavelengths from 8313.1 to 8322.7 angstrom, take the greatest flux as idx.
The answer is 10.35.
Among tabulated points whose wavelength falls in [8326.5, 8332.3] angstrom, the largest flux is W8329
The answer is 10.15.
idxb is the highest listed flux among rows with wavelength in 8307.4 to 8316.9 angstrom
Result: 10.34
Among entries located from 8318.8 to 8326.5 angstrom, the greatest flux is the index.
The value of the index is 10.32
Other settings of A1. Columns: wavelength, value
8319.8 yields 10.32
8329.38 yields 10.14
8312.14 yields 10.29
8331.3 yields 10.15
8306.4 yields 10.23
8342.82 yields 10.23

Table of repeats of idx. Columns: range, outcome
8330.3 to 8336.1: 10.2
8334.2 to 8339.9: 10.24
